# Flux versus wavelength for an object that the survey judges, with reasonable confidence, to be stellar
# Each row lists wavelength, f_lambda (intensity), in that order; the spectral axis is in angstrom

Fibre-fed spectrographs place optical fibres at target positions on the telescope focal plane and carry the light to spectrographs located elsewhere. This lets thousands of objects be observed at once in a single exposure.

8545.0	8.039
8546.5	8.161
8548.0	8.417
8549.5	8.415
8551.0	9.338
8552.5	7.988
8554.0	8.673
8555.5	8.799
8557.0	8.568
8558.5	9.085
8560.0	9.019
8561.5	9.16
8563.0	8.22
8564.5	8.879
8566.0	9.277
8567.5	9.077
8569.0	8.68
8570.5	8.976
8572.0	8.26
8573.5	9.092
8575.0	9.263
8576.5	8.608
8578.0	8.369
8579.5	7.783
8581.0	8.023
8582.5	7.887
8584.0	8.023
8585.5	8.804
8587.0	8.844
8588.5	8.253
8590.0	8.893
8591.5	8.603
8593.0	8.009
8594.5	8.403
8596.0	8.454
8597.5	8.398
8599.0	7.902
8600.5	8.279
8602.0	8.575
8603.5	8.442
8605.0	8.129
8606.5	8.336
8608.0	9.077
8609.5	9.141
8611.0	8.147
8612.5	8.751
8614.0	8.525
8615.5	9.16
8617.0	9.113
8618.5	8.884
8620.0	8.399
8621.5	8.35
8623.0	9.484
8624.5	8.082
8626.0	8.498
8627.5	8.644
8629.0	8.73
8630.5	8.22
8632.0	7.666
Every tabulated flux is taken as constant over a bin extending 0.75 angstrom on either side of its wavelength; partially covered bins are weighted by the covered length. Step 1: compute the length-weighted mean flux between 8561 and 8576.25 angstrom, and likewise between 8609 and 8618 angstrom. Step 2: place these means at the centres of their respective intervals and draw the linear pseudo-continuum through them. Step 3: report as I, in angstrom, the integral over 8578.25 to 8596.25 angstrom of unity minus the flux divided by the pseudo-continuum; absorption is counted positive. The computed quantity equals 1.05 angstrom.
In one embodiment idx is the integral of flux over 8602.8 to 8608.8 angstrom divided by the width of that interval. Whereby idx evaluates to 8.5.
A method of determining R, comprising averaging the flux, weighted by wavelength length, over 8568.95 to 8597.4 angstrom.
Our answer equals 8.48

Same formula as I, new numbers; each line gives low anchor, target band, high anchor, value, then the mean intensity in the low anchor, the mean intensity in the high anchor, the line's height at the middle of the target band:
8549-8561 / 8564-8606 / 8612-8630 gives 1.1 angstrom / 8.75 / 8.71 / 8.73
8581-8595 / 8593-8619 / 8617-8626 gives 0.0 angstrom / 8.39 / 8.67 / 8.54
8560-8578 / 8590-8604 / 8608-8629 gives 0.7 angstrom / 8.85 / 8.72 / 8.78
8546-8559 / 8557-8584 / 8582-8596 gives -0.5 angstrom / 8.6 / 8.42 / 8.52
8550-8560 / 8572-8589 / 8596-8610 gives 0.3 angstrom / 8.75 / 8.46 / 8.6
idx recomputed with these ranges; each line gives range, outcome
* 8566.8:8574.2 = 8.81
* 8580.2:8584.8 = 7.98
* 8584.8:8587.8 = 8.81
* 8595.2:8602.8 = 8.32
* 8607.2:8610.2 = 9.1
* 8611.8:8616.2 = 8.81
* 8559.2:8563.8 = 8.8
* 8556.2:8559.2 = 8.82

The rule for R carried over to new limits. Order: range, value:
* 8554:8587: 8.66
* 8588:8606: 8.36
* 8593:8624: 8.58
